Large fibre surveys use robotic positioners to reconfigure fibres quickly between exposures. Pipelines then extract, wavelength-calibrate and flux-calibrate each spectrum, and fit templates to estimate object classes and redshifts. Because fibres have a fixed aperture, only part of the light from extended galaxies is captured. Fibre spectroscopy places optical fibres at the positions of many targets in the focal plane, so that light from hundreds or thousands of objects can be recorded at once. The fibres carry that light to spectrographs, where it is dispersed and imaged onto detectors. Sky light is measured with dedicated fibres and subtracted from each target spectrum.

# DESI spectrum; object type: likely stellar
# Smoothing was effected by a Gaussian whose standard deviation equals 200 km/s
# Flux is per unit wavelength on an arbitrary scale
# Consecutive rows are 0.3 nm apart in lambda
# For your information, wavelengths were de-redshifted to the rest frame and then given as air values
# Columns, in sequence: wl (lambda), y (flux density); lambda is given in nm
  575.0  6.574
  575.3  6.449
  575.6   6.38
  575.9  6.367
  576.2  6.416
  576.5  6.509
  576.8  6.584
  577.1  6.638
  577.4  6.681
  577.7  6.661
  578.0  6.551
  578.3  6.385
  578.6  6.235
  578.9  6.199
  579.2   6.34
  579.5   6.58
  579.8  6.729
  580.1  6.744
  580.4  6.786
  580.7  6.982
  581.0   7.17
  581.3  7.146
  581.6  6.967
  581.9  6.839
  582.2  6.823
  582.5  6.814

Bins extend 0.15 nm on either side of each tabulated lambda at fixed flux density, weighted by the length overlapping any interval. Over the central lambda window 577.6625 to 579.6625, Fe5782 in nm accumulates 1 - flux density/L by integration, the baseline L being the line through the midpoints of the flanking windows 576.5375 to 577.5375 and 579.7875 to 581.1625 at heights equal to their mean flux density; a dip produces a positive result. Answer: 0.101 nm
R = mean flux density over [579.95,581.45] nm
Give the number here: 6.97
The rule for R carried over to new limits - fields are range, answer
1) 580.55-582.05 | 7.02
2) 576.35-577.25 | 6.58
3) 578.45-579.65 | 6.34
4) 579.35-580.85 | 6.76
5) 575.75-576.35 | 6.39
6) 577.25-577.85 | 6.67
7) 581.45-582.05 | 6.9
